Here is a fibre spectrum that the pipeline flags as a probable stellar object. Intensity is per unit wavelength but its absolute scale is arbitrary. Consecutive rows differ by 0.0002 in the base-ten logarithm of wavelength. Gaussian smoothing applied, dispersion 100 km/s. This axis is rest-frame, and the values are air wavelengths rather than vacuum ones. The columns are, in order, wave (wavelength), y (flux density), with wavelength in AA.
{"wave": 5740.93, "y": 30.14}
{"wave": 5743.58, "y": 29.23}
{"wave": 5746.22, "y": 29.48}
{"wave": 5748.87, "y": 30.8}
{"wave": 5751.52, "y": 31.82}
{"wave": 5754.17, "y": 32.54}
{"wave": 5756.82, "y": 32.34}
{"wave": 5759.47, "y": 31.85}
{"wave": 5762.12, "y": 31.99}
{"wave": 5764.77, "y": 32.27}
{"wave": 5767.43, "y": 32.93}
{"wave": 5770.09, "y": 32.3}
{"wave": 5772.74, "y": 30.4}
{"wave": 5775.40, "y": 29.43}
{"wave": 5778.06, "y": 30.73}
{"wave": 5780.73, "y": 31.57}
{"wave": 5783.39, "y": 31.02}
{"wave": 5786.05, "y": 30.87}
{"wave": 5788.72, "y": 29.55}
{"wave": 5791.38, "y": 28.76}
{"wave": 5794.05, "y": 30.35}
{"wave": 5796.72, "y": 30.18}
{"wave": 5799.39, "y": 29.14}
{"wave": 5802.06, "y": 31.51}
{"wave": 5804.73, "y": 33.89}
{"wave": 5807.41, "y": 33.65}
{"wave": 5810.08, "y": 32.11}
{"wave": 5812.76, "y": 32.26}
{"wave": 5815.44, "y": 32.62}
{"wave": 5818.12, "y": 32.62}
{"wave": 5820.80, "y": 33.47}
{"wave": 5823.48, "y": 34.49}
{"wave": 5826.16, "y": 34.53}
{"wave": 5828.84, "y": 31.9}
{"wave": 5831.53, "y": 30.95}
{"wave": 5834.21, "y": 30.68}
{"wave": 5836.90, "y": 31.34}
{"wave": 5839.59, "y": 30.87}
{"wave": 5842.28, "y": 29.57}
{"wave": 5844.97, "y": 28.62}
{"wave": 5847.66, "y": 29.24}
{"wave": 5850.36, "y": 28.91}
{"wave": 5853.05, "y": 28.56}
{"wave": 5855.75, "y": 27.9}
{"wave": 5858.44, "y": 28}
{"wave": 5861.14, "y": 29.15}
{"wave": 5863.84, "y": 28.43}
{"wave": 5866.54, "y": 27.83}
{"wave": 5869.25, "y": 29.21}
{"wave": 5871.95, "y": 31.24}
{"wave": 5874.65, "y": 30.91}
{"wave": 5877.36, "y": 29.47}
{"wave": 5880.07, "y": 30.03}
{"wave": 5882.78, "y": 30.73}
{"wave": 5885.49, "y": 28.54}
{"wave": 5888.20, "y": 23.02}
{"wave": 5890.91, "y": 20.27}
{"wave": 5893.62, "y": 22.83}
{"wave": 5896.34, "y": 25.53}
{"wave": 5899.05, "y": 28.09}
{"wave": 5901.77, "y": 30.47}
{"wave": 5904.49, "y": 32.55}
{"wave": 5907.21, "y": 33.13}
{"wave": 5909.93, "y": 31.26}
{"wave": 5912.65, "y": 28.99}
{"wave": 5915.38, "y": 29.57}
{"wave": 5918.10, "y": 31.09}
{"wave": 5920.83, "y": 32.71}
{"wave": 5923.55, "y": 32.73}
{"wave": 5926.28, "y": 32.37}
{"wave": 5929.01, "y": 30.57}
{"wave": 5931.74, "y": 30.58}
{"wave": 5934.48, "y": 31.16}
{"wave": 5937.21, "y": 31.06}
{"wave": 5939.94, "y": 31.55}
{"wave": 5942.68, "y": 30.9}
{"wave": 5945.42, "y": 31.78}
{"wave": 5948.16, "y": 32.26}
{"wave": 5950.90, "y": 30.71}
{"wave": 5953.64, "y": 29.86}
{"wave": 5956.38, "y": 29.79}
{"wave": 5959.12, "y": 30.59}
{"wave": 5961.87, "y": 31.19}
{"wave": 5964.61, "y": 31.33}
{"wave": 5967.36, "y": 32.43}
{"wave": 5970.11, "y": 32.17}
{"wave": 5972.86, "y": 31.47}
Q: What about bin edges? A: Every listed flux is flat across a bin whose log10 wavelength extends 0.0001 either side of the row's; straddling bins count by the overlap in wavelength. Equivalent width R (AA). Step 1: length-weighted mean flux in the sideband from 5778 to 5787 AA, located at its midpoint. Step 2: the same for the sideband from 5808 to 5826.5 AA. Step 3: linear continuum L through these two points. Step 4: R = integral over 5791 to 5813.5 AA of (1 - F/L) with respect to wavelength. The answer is 0.6 AA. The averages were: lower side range 31.1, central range 31.4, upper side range 33.1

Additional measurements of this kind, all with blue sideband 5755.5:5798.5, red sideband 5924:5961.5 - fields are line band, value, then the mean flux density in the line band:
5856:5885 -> 1.52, 29.4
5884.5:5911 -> 3.01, 27.5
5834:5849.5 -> 0.53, 30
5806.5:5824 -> -1.09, 32.9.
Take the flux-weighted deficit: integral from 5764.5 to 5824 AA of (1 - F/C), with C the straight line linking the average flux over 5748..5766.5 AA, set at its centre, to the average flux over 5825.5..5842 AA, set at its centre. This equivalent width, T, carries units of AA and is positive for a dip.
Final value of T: 0.4 AA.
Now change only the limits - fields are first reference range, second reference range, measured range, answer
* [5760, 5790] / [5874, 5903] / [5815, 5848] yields -2.8 AA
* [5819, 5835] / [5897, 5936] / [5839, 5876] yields 3.5 AA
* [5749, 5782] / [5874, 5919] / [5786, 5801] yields 0.6 AA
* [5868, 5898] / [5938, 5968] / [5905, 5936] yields -2.0 AA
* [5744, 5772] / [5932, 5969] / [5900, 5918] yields 0.2 AA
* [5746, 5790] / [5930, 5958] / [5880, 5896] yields 2.8 AA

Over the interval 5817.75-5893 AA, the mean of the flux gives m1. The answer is 29.6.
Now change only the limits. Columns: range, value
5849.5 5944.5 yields 29.4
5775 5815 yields 31.1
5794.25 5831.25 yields 32.4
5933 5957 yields 31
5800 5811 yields 32.6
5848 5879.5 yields 29.1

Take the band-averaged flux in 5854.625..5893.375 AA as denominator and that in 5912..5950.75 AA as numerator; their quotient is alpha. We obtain 1.11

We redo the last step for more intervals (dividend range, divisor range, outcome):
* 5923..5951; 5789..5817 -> 1.00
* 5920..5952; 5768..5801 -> 1.04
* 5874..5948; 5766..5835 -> 0.94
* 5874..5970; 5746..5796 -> 0.96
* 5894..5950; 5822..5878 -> 1.02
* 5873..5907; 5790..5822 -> 0.88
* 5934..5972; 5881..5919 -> 1.10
